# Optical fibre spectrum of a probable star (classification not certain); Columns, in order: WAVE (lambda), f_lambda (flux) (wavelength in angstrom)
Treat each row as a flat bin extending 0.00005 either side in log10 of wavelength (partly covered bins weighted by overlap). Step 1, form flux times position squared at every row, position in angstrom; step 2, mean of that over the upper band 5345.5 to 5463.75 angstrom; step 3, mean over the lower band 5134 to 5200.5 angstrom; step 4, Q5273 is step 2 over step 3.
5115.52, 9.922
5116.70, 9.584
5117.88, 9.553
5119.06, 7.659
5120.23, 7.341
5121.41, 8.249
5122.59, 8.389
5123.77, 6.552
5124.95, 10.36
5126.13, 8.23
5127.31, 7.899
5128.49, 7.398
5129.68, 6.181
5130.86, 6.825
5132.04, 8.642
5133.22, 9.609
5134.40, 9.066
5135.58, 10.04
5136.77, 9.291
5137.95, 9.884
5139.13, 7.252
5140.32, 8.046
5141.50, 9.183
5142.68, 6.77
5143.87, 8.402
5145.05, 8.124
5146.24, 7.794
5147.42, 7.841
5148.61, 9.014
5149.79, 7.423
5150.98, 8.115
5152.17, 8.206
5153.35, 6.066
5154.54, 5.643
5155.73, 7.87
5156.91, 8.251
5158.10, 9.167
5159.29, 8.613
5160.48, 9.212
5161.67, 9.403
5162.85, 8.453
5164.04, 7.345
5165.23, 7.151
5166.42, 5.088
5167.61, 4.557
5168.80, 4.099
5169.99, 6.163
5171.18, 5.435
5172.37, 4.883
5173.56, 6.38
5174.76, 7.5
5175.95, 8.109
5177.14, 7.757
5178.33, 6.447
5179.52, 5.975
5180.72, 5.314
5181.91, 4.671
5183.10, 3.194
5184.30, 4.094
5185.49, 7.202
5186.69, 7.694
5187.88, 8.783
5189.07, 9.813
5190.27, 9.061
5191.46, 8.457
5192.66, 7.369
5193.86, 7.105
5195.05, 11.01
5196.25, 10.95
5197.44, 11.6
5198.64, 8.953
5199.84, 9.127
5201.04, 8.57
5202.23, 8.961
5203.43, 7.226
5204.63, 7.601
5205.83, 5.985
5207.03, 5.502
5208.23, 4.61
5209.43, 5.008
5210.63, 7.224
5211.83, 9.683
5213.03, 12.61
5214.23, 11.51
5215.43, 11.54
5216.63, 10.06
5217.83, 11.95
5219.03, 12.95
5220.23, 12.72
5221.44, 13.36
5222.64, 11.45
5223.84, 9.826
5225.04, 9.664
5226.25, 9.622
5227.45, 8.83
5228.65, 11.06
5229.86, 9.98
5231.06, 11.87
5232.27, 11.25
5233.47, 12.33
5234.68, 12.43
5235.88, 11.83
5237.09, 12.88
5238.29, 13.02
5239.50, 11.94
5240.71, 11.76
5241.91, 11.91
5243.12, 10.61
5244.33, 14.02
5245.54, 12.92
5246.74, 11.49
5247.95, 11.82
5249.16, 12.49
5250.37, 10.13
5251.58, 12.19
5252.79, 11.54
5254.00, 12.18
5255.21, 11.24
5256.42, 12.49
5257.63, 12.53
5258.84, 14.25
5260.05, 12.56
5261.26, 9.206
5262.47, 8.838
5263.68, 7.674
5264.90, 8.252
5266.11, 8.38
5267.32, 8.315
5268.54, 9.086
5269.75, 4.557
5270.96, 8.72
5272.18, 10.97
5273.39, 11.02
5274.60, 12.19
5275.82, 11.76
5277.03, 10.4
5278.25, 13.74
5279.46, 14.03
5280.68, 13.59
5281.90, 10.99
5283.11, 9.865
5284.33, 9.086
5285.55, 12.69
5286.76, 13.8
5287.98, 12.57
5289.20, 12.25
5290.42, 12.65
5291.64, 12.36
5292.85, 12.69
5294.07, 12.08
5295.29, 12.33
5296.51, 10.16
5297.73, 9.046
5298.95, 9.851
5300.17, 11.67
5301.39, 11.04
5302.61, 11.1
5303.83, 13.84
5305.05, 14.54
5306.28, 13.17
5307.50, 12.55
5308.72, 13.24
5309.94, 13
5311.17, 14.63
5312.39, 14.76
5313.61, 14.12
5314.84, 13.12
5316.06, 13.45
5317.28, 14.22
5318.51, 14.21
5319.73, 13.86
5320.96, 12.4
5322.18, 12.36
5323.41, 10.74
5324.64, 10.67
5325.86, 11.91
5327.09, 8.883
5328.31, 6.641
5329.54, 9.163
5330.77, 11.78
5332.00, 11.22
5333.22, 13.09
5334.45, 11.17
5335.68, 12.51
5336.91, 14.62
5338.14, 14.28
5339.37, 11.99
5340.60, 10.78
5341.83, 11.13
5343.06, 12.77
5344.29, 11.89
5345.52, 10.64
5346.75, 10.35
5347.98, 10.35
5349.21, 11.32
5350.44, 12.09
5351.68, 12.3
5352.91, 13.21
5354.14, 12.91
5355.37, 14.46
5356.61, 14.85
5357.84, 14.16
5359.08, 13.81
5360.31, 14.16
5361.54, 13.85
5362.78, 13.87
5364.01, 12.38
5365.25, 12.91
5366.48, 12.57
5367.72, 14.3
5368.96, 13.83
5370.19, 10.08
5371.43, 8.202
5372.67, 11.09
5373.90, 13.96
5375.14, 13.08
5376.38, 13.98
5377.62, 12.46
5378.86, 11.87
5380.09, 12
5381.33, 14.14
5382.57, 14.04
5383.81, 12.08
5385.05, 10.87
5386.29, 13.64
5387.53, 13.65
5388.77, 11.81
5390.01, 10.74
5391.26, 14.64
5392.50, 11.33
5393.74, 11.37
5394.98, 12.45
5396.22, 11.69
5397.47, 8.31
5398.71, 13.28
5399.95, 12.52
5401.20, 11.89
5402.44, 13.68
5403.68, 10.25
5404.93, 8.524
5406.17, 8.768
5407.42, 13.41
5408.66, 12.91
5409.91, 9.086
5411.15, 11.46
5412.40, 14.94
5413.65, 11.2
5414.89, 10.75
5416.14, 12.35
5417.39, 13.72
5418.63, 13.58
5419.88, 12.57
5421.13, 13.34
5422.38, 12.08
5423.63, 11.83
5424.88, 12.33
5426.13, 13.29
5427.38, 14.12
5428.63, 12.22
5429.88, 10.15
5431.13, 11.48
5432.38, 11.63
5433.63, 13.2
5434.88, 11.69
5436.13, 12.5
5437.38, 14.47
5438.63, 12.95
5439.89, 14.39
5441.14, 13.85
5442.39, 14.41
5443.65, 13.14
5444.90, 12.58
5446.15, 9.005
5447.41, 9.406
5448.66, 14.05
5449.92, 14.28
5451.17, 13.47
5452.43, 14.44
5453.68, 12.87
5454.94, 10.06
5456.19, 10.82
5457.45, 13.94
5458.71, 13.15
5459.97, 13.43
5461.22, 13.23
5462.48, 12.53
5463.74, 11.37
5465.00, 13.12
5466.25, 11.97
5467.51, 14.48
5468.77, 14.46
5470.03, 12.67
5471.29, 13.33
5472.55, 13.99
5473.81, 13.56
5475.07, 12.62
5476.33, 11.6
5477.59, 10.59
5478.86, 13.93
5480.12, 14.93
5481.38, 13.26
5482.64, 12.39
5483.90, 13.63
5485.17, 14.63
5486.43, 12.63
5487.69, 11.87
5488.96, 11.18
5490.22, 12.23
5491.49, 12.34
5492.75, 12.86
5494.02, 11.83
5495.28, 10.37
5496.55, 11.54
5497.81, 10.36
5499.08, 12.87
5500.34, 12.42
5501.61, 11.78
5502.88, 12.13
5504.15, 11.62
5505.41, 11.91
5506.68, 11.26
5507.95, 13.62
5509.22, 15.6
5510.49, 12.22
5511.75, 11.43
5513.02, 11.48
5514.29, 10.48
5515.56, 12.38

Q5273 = 1.78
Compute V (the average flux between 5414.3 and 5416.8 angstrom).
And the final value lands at 11.6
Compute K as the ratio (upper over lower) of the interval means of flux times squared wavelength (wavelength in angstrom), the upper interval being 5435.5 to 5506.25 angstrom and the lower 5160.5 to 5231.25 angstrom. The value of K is 1.69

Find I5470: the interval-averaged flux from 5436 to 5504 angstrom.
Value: 12.7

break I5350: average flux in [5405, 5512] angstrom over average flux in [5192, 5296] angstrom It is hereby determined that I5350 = 1.17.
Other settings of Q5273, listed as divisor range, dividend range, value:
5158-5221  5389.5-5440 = 1.66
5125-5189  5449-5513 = 1.93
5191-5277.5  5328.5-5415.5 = 1.24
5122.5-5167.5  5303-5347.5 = 1.64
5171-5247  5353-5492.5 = 1.46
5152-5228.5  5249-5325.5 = 1.49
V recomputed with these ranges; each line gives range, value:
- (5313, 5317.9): 13.7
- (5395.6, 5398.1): 10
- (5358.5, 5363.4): 13.9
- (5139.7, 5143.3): 7.99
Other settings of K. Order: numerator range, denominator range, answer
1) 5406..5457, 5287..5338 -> 1.07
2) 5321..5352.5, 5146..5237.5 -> 1.42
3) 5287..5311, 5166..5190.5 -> 2.04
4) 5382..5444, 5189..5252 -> 1.28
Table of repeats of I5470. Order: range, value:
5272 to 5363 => 12.3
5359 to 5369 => 13.5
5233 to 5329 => 11.7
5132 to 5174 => 7.67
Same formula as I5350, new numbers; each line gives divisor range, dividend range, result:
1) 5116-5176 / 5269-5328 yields 1.54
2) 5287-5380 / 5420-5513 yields 1.02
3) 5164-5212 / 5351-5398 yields 1.79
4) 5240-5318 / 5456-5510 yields 1.08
